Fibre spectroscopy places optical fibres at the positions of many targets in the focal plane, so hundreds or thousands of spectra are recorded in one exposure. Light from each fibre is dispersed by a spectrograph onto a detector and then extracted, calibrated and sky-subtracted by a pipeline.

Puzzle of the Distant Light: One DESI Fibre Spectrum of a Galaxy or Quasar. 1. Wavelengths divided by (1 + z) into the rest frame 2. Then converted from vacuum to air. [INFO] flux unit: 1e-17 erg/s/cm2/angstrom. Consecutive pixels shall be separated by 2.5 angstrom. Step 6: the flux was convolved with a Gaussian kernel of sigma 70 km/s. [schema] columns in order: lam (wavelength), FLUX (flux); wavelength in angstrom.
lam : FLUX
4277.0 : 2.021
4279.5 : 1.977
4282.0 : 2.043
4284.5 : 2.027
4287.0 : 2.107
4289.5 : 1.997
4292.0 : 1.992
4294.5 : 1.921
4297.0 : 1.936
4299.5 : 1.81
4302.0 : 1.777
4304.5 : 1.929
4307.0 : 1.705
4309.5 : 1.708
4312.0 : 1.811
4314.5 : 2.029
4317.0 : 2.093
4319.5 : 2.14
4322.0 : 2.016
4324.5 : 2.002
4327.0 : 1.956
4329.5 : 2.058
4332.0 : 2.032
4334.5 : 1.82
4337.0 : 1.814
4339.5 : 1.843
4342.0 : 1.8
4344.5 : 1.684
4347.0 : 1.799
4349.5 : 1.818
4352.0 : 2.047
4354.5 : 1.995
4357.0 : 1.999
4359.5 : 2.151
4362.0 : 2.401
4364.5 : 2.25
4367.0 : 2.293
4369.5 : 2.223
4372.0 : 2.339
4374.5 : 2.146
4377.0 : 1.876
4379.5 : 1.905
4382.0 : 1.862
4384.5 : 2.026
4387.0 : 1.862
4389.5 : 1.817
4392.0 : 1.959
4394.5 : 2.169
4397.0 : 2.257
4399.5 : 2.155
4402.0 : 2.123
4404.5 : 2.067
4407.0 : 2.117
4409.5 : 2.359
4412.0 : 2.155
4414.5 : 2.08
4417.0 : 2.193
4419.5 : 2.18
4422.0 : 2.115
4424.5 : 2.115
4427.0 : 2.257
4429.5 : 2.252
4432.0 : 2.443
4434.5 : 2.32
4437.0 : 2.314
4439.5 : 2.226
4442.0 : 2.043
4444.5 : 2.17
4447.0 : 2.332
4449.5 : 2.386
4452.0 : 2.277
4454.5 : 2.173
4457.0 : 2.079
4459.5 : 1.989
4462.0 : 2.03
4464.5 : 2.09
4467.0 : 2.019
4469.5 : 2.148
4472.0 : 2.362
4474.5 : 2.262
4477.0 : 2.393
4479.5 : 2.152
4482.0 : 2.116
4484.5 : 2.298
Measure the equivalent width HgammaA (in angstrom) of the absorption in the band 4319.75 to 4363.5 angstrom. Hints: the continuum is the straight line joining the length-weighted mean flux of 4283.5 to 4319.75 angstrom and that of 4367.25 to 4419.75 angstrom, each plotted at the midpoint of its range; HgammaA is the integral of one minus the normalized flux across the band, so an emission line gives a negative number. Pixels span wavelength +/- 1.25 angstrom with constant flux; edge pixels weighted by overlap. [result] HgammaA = 0.8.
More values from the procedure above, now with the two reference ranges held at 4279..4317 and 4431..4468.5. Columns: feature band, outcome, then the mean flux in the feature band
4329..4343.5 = 0.8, 1.88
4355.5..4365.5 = -0.8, 2.19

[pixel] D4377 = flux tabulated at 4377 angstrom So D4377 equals 1.876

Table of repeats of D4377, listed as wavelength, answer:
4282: 2.043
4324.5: 2.002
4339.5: 1.843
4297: 1.936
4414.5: 2.08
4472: 2.362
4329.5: 2.058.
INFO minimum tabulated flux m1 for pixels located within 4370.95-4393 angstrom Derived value 1.817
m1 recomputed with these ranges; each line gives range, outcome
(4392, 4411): 1.959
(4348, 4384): 1.818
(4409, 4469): 1.989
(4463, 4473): 2.019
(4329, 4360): 1.684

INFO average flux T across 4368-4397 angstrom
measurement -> 2.03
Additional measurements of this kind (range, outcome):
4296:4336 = 1.93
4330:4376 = 2.02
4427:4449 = 2.27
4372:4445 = 2.13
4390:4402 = 2.11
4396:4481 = 2.19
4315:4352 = 1.93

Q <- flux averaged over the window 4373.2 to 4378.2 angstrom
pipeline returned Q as 2.02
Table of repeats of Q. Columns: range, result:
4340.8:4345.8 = 1.74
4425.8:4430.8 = 2.26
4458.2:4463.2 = 2.01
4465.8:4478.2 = 2.24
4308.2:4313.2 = 1.76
